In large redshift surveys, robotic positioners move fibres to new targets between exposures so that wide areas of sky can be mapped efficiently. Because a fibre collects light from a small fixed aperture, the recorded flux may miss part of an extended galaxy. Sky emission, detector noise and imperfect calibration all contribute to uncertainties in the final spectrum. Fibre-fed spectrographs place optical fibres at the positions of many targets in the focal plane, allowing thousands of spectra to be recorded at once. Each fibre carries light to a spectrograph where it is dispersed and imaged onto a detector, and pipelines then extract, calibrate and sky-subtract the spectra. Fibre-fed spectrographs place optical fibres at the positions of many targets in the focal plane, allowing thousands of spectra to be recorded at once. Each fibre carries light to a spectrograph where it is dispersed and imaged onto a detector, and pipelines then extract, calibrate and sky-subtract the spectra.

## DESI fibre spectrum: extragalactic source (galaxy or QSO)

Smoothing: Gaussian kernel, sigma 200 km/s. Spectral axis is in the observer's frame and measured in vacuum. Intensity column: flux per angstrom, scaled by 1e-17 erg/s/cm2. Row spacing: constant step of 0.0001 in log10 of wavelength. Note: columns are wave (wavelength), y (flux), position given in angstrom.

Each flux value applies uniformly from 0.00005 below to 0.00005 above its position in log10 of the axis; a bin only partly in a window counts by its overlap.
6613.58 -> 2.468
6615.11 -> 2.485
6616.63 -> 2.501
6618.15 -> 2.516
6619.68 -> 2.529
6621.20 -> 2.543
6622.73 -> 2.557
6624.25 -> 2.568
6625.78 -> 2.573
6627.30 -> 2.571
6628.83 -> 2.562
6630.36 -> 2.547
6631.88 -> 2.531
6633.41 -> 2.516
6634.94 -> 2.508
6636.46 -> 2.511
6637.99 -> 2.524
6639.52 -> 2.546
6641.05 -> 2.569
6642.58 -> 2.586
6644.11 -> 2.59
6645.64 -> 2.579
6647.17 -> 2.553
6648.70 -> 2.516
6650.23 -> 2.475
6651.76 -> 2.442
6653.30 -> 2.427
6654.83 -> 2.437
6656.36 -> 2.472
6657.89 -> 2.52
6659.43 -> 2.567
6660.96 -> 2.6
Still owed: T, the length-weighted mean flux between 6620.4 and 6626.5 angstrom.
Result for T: 2.56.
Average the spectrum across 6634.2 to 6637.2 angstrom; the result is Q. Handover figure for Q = 2.52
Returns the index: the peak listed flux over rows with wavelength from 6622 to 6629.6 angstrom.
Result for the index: 2.573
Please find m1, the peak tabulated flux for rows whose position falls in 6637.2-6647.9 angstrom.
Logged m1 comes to 2.59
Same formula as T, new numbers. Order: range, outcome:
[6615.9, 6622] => 2.52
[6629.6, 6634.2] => 2.53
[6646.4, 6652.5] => 2.5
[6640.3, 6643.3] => 2.58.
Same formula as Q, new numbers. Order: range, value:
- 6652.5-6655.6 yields 2.43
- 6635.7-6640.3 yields 2.53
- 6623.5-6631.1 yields 2.56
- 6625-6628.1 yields 2.57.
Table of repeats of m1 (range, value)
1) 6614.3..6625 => 2.568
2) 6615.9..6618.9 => 2.516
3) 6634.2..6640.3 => 2.546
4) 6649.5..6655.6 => 2.475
